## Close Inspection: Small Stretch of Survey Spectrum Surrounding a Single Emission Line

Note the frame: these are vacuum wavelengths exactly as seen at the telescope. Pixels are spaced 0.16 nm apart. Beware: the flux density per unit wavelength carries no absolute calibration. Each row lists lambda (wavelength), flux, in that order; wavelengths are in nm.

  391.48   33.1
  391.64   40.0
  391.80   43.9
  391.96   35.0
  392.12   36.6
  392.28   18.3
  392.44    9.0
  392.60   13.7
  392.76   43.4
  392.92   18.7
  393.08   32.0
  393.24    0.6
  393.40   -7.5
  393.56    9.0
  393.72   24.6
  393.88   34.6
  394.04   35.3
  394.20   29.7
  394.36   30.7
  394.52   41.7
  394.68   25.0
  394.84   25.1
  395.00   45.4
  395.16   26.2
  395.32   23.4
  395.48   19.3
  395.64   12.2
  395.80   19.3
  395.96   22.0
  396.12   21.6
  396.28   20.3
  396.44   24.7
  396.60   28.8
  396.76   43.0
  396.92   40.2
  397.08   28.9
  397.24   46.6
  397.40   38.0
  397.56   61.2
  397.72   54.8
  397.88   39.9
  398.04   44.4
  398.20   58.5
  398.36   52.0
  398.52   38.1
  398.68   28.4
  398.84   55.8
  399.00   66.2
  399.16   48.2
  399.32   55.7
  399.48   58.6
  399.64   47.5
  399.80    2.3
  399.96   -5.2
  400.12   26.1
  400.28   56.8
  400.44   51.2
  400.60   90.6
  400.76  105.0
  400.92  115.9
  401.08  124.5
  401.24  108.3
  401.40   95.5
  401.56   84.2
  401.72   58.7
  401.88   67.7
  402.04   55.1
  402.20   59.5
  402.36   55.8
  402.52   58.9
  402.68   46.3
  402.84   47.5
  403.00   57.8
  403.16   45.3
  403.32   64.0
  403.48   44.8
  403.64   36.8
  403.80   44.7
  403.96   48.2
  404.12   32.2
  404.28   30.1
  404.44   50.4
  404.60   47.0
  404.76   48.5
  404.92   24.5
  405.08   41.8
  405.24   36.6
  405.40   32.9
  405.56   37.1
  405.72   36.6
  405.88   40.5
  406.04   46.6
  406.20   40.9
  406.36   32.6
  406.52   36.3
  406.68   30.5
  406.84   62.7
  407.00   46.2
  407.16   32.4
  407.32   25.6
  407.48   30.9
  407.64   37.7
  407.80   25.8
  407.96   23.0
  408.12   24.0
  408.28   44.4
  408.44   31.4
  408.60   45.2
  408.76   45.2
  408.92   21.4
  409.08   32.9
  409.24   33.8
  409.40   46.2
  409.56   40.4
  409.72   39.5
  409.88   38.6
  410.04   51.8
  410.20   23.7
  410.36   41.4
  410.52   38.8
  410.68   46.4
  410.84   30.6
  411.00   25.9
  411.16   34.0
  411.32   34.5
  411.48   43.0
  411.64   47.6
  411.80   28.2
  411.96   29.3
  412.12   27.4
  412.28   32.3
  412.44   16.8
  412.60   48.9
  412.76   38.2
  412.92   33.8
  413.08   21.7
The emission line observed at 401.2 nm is Lyman alpha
